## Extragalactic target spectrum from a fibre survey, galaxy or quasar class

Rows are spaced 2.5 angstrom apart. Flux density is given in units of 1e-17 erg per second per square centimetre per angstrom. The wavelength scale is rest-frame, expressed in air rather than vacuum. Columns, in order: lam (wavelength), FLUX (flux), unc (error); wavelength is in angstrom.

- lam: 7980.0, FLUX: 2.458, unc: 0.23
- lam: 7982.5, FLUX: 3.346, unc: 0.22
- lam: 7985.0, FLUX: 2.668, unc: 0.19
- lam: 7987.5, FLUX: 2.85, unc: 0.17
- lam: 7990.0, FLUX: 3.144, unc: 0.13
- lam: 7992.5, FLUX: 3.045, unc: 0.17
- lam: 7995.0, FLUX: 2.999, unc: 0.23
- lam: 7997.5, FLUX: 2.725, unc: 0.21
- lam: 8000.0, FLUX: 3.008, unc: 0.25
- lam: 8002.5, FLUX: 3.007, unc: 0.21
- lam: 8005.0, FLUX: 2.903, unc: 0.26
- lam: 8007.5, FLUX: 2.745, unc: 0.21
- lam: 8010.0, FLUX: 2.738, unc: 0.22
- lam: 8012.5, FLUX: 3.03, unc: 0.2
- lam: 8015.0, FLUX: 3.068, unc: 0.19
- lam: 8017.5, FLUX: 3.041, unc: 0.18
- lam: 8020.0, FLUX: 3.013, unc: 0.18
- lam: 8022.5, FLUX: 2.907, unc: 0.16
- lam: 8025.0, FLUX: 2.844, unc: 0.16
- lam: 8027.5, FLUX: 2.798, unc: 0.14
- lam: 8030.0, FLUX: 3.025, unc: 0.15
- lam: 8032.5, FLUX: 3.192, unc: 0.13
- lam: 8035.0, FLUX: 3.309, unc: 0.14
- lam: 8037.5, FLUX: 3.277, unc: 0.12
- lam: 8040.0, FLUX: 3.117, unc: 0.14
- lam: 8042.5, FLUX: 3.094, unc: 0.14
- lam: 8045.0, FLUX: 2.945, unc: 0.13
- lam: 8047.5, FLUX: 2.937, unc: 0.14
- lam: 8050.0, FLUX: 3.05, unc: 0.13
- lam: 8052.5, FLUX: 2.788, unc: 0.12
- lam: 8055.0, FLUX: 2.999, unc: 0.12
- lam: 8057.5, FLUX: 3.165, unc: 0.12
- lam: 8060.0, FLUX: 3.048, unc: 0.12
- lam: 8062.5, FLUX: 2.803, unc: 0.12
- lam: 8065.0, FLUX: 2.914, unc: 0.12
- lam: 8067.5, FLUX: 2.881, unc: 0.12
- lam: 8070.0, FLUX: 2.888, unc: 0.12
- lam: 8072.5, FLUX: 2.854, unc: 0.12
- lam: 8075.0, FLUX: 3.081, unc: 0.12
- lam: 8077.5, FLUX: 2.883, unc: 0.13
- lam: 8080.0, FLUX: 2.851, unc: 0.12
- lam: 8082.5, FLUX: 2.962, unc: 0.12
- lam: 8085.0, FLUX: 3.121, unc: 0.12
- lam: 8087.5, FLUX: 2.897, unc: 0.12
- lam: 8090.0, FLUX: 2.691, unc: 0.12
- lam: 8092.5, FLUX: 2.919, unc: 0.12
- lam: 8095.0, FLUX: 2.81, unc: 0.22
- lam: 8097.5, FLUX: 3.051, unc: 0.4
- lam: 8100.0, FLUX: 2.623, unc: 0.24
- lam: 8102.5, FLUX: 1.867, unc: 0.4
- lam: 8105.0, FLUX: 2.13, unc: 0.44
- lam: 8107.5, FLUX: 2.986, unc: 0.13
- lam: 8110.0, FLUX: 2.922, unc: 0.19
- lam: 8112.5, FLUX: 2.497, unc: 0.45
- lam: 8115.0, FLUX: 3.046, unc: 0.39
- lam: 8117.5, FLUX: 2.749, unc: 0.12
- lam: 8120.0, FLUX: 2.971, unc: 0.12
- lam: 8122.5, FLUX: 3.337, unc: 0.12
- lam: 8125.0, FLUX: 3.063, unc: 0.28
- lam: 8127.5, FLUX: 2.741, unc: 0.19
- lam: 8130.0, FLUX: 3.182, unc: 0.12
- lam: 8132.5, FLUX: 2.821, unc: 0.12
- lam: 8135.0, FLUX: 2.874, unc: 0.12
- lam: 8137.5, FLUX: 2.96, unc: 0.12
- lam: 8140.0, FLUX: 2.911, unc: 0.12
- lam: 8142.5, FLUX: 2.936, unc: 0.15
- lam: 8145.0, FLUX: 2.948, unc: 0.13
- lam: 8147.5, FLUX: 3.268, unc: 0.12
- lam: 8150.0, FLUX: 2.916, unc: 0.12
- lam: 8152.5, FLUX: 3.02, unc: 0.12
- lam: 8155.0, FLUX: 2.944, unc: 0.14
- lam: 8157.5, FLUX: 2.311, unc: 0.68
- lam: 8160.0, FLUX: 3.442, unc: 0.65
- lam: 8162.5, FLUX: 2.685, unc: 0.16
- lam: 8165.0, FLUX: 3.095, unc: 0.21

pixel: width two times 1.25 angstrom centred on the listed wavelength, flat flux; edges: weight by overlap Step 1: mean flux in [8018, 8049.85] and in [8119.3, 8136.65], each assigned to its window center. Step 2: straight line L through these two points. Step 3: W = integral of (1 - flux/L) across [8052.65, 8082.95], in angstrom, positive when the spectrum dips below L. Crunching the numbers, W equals 0.86 angstrom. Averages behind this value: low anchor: 3.04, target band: 2.94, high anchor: 3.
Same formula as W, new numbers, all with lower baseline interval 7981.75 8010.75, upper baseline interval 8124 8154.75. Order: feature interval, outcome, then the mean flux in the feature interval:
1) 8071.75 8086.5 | -0.05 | 2.96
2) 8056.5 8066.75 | -0.09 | 2.97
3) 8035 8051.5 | -0.80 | 3.08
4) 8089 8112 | 2.31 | 2.66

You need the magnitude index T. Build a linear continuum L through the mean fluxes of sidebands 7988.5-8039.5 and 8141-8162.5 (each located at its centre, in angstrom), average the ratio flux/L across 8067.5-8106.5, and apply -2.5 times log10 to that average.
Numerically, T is 0.073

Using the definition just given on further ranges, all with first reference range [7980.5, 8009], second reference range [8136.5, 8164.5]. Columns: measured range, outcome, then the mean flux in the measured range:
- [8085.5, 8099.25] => 0.02 mag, 2.88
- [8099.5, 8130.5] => 0.06 mag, 2.77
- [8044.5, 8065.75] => -0.01 mag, 2.96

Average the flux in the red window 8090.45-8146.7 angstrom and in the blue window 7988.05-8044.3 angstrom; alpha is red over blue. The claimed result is 0.95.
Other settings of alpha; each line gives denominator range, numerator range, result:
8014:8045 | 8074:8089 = 0.97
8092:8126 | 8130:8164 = 1.06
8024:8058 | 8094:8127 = 0.91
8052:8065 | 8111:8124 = 0.99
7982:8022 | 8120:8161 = 1.01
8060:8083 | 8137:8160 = 1.01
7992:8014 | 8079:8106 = 0.94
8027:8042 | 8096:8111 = 0.83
